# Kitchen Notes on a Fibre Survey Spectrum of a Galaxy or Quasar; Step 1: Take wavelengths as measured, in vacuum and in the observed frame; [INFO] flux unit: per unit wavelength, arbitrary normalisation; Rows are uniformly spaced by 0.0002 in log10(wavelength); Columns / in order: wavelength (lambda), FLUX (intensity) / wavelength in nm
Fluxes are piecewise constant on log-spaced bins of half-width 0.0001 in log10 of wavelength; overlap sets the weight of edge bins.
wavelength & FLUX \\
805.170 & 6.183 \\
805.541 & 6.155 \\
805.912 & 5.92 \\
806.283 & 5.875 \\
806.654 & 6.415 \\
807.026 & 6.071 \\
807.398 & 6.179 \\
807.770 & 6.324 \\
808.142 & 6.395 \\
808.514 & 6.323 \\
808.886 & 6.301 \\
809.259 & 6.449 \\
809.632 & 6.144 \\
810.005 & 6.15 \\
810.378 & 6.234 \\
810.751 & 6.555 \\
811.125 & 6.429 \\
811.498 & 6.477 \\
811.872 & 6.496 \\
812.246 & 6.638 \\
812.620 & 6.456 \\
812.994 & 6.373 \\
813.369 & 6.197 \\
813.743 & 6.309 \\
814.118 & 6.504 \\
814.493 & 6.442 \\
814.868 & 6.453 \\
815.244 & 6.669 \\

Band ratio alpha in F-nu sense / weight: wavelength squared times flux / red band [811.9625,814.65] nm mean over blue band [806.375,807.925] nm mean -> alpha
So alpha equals 1.0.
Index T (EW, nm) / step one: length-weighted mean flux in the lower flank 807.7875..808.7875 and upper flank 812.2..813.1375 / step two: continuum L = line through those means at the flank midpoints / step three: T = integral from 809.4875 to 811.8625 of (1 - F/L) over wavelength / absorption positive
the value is 0.03 nm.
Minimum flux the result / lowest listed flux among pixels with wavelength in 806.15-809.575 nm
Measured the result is 5.875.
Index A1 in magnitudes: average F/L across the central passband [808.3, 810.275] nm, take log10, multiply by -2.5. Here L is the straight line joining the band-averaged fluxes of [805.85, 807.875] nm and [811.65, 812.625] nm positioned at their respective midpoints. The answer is 0.008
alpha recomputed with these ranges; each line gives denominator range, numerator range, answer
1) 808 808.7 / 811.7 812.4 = 1.04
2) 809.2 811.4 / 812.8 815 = 1.02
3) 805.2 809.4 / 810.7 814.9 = 1.05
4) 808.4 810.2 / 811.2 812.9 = 1.04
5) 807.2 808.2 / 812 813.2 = 1.04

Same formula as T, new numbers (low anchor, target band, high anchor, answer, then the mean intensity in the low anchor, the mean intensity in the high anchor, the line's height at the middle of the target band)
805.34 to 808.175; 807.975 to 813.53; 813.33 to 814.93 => -0.080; 6.15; 6.4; 6.28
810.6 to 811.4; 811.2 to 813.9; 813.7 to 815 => 0.018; 6.49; 6.44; 6.47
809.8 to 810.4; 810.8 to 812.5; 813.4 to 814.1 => -0.072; 6.18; 6.34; 6.25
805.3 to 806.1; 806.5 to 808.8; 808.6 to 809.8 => -0.035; 6.05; 6.3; 6.19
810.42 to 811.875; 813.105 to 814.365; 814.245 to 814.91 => 0.022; 6.46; 6.45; 6.46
